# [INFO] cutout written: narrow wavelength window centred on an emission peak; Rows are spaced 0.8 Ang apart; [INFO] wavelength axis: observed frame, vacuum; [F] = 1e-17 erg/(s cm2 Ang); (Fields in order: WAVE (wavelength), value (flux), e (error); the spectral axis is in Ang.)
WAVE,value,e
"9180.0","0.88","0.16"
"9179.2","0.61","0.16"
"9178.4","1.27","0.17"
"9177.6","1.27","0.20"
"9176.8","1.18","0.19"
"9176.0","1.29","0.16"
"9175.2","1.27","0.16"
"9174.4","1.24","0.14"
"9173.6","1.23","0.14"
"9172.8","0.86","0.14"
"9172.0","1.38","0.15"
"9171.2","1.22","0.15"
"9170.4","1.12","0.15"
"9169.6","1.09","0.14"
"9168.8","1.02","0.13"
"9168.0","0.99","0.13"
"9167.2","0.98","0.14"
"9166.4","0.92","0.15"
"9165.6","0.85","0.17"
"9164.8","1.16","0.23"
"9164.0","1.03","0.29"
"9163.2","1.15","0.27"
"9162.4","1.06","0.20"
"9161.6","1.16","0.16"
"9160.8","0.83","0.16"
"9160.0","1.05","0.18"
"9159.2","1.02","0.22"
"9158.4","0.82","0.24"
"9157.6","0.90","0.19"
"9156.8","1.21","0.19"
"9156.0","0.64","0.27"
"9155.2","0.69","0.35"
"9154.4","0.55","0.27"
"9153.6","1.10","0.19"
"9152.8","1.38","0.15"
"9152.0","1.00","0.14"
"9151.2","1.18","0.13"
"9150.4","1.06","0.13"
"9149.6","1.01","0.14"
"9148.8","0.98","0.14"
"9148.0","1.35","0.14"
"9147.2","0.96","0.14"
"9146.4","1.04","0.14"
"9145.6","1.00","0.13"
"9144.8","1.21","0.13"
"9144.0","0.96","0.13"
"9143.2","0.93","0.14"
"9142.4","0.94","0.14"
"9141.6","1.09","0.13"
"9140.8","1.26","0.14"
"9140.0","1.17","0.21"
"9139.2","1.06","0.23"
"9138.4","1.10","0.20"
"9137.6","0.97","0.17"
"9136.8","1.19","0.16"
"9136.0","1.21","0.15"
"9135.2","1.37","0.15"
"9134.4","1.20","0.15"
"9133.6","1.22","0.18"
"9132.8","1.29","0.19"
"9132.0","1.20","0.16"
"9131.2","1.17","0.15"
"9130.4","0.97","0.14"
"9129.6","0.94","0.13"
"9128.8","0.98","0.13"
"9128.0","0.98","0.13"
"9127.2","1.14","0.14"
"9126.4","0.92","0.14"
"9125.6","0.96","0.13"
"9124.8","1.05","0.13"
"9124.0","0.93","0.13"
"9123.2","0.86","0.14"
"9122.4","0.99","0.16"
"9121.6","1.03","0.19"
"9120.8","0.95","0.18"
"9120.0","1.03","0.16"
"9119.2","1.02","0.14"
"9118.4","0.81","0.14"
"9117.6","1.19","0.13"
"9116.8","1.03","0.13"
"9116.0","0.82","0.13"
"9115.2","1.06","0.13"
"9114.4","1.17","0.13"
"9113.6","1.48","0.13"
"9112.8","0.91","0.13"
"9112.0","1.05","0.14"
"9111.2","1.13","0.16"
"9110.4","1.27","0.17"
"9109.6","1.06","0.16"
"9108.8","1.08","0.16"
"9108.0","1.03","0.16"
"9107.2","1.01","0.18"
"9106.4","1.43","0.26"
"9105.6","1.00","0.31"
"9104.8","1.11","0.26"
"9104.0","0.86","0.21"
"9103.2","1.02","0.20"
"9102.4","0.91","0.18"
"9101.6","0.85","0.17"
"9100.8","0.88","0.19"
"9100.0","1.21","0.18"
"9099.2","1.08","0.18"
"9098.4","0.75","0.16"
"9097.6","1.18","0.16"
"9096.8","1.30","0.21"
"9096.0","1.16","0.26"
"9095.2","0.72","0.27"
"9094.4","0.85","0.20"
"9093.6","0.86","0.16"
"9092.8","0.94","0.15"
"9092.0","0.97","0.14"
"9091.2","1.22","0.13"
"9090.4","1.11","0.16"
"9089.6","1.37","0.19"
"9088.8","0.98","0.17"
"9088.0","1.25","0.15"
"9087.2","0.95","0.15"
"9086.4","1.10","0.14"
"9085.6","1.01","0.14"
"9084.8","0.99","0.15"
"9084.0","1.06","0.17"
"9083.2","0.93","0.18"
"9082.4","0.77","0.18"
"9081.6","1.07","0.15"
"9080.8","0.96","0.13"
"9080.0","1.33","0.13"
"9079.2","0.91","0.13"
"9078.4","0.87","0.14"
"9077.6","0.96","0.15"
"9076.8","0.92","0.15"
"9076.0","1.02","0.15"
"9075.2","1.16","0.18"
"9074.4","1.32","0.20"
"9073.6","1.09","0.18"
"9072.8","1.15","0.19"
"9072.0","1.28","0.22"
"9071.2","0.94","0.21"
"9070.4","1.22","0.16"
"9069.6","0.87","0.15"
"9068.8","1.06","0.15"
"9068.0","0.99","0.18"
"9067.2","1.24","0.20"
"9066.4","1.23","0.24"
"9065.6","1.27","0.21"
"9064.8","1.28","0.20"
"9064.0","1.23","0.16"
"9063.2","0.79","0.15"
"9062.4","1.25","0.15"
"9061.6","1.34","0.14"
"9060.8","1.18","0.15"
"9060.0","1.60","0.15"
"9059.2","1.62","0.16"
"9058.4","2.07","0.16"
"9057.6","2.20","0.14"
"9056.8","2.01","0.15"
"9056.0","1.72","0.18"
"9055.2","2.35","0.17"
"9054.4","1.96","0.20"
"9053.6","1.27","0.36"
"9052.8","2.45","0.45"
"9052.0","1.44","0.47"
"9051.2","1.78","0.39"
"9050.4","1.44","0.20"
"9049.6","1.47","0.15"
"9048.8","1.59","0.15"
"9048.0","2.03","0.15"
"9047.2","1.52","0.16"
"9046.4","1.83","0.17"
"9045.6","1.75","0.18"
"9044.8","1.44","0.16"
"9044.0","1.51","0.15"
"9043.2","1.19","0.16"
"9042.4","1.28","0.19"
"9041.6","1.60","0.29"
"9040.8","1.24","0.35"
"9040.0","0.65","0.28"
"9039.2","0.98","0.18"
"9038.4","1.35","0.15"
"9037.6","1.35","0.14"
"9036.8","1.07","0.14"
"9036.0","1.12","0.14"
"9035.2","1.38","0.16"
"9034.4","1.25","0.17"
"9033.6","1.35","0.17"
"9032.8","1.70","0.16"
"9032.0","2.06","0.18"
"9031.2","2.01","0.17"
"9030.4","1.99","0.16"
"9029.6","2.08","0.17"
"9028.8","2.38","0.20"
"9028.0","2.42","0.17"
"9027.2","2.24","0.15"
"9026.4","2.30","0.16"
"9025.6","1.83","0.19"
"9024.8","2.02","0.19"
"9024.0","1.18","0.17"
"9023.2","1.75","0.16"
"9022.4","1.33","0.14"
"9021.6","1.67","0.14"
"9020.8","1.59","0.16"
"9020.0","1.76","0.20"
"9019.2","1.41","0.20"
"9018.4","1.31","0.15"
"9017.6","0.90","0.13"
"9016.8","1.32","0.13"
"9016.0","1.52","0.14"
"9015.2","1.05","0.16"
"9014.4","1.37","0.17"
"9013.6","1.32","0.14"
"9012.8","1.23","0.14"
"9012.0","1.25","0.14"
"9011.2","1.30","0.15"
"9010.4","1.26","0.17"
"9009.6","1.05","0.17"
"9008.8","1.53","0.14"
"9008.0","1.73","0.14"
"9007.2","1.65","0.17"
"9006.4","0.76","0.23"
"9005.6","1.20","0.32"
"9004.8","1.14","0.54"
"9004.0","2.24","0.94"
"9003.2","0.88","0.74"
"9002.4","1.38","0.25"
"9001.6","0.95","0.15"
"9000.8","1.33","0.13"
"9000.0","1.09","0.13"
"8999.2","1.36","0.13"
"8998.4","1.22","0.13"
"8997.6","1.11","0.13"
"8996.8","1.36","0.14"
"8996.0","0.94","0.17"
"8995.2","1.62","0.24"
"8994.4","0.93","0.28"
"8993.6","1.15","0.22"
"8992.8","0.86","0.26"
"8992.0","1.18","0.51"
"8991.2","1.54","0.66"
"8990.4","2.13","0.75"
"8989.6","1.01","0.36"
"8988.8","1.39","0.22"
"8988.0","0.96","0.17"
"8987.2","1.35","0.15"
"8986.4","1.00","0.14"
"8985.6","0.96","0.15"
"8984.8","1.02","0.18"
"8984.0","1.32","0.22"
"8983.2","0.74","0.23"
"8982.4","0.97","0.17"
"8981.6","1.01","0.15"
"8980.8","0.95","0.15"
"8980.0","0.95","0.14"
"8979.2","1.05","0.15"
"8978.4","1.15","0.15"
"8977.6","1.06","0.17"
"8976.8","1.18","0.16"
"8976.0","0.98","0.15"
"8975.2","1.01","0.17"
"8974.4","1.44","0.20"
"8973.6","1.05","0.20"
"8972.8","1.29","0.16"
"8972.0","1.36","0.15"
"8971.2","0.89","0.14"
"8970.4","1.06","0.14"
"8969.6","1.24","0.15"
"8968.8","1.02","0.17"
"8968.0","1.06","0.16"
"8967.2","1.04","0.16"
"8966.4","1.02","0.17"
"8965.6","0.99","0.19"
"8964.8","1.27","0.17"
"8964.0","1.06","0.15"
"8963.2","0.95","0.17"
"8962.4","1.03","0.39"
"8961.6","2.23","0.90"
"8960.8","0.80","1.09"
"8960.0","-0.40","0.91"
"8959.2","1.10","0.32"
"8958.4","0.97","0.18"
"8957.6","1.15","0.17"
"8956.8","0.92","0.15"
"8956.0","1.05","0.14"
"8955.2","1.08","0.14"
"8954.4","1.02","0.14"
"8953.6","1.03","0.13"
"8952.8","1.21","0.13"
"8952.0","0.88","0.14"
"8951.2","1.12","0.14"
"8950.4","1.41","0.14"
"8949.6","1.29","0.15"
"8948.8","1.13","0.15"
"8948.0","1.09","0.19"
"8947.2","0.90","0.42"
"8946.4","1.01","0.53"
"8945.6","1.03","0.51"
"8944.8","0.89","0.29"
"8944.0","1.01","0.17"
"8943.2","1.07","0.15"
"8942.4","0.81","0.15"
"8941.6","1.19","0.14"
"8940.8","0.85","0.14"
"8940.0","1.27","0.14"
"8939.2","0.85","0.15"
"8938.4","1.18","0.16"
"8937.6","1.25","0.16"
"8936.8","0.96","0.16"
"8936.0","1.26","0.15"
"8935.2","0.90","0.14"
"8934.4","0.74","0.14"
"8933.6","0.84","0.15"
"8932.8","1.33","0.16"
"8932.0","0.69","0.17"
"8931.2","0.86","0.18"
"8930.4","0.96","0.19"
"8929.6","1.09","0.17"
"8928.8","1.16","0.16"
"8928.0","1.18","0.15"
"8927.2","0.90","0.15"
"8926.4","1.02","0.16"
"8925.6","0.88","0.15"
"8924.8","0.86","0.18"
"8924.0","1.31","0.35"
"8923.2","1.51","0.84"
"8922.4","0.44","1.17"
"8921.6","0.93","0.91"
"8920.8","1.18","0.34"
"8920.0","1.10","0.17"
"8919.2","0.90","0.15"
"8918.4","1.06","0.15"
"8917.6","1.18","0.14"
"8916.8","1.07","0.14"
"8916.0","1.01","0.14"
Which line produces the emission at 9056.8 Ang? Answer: [N II] 6583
